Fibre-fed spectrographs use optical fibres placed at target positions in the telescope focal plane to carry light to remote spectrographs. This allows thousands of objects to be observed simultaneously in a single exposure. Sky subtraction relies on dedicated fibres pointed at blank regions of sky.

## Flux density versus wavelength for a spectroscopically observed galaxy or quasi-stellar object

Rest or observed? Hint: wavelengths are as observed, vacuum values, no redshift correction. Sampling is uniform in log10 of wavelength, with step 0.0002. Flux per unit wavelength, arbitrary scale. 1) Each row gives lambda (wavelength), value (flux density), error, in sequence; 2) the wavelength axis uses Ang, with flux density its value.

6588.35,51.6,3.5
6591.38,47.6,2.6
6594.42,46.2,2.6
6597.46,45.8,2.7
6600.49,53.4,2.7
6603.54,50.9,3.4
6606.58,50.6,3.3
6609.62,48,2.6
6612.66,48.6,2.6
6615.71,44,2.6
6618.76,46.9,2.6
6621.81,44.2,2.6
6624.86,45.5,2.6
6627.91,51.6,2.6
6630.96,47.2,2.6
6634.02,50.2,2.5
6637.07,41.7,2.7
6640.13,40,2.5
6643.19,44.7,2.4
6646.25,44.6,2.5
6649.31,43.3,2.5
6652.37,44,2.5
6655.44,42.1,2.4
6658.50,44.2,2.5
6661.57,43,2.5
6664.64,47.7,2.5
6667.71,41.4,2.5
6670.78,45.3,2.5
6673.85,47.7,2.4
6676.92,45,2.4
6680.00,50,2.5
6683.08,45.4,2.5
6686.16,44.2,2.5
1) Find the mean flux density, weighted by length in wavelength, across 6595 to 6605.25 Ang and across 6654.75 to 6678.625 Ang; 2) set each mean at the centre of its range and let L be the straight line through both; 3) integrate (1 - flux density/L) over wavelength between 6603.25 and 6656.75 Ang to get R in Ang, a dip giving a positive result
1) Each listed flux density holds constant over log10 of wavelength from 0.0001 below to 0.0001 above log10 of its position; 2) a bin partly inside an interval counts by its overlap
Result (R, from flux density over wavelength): 1.8 Ang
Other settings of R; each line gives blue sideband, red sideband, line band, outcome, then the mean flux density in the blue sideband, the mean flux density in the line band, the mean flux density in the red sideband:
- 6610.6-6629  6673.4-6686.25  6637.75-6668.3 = 2.1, 46.7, 43.5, 46.6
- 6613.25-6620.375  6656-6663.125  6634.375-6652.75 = 0.4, 45.8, 43.5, 43.4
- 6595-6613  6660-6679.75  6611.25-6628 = 0.7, 49.5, 46.4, 45.3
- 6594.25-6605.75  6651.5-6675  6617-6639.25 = 0.3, 49.5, 46.5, 44.4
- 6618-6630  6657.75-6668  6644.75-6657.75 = 0.5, 47.1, 43.6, 44.4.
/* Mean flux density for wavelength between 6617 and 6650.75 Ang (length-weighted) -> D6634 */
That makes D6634 45.4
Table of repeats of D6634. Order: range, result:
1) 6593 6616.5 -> 48.6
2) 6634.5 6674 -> 43.9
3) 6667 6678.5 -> 45.1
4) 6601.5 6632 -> 47.8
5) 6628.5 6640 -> 46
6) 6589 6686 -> 46.2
